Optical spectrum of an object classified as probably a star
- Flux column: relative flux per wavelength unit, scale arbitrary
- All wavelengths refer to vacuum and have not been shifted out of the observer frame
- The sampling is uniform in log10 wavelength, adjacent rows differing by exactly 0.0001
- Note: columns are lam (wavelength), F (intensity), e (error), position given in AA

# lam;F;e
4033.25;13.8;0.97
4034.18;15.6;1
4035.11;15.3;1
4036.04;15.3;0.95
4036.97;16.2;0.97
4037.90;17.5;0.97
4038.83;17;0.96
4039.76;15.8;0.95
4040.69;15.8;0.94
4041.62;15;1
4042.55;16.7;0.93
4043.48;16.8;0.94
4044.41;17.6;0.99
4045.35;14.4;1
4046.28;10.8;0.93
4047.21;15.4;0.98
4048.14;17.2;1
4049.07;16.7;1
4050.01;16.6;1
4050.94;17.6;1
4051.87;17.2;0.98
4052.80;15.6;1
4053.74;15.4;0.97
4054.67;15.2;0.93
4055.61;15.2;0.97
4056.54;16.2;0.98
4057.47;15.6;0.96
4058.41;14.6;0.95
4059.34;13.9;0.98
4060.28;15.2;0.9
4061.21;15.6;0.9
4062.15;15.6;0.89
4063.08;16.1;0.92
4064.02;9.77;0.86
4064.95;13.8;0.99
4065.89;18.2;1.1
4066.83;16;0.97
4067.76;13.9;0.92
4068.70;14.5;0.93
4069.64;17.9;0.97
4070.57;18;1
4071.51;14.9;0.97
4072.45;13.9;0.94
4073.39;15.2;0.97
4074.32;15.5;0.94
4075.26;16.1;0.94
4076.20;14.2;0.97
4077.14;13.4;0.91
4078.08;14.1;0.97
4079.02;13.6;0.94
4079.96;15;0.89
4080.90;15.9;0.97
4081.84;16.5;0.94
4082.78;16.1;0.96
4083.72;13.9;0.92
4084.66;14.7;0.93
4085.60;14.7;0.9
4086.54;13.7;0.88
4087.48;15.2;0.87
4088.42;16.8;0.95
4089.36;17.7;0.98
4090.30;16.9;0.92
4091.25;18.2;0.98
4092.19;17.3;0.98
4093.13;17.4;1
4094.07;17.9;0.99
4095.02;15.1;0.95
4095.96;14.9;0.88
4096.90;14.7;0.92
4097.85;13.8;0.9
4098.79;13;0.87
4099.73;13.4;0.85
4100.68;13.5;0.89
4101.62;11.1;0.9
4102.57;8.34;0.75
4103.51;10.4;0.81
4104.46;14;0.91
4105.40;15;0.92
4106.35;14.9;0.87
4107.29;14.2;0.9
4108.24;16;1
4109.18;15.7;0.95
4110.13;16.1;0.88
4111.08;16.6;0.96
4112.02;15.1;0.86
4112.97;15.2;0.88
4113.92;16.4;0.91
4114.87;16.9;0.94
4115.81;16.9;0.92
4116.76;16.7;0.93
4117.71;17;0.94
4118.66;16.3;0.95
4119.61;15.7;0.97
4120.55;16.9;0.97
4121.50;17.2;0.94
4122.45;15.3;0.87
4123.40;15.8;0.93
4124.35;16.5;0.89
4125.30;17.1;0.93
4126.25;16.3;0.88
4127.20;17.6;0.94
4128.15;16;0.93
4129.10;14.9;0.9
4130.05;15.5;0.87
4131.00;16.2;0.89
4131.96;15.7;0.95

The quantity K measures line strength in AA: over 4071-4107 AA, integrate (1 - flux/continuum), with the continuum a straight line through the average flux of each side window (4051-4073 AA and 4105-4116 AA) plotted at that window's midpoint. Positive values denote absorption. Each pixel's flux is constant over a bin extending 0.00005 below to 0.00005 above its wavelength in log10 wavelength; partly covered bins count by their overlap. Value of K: 1.8 AA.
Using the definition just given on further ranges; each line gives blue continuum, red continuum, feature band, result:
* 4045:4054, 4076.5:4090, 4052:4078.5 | 0.5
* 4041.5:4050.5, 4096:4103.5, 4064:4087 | -1.7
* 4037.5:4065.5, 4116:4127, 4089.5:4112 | 2.0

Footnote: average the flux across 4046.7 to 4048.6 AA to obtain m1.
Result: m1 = 16.2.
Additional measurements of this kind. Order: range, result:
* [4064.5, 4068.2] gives 15.5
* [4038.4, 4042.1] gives 15.9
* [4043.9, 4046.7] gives 14.3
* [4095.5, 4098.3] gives 14.5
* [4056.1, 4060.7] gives 15.1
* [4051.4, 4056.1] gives 15.7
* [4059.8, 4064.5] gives 14.5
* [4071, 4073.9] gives 14.7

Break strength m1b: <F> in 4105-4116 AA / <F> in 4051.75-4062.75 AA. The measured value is 1.02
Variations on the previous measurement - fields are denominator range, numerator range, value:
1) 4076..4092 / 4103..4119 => 1.01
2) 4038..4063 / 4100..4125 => 0.96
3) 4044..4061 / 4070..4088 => 0.96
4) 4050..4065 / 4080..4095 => 1.06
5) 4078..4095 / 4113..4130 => 1.03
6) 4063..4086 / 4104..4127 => 1.07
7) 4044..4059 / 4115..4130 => 1.05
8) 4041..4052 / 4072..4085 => 0.93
